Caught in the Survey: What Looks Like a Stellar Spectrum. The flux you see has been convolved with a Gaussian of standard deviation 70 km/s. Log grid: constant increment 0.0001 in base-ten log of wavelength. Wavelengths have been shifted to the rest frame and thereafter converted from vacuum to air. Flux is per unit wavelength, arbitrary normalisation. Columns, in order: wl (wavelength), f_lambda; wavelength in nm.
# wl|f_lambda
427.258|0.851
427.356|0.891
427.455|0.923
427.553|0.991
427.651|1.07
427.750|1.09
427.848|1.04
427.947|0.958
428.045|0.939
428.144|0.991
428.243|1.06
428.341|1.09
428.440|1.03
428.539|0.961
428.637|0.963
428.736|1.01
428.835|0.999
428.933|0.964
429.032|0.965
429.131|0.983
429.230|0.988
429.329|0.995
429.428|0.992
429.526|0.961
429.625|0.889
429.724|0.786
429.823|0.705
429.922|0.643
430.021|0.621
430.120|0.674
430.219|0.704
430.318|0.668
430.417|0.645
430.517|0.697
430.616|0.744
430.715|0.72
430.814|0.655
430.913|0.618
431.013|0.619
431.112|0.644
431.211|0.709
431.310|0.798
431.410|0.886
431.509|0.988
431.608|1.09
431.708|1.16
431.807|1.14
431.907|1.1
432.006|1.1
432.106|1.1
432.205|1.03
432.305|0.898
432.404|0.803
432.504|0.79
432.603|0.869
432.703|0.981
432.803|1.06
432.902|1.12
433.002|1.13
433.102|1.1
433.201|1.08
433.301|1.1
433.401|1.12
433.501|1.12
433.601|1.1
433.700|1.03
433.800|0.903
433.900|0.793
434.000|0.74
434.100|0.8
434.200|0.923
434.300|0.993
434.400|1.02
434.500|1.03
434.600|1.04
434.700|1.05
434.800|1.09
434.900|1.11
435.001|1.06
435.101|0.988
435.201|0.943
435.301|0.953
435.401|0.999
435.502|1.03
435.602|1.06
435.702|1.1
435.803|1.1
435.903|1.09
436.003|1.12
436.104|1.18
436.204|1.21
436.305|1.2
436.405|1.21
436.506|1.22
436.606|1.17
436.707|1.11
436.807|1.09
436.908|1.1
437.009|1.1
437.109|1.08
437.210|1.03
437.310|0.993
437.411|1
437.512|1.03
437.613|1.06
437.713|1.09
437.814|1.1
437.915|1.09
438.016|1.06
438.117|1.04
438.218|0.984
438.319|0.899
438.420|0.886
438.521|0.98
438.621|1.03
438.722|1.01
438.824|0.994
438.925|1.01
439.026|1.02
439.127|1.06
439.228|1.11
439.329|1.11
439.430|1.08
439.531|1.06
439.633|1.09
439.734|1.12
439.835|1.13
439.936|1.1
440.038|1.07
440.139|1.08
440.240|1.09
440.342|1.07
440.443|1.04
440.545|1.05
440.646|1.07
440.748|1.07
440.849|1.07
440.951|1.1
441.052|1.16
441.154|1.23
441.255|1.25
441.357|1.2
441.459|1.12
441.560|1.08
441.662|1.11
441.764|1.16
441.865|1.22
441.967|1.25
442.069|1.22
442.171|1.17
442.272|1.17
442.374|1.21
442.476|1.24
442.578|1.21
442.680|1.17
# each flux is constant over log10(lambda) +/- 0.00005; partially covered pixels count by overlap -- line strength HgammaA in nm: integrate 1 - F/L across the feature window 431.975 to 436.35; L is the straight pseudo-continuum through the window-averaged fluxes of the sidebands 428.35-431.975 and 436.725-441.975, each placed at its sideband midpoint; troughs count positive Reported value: -0.33 nm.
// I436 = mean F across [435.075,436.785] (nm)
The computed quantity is 1.1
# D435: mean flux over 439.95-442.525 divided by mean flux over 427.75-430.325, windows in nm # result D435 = 1.2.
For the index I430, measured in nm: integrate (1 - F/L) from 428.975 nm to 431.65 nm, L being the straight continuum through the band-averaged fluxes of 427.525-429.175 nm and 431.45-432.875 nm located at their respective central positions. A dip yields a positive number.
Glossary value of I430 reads 0.57 nm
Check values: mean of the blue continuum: 1.01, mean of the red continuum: 1.01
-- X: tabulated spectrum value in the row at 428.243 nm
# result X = 1.06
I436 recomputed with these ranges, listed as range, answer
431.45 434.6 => 1.01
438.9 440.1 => 1.08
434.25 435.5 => 1.02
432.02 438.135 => 1.04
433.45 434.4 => 0.938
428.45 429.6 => 0.98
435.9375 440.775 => 1.07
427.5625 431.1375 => 0.866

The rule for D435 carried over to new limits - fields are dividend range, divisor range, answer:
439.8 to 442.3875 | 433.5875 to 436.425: 1.10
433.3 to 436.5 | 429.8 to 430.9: 1.53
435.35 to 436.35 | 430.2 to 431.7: 1.46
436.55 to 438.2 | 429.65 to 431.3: 1.56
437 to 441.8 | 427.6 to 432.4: 1.19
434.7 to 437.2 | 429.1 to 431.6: 1.41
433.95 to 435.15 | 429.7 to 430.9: 1.44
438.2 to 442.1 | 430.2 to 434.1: 1.19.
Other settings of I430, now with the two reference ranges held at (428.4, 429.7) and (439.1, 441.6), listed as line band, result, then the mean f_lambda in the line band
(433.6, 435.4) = 0.11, 0.974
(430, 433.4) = 0.39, 0.889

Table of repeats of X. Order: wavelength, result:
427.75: 1.09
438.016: 1.06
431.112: 0.644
